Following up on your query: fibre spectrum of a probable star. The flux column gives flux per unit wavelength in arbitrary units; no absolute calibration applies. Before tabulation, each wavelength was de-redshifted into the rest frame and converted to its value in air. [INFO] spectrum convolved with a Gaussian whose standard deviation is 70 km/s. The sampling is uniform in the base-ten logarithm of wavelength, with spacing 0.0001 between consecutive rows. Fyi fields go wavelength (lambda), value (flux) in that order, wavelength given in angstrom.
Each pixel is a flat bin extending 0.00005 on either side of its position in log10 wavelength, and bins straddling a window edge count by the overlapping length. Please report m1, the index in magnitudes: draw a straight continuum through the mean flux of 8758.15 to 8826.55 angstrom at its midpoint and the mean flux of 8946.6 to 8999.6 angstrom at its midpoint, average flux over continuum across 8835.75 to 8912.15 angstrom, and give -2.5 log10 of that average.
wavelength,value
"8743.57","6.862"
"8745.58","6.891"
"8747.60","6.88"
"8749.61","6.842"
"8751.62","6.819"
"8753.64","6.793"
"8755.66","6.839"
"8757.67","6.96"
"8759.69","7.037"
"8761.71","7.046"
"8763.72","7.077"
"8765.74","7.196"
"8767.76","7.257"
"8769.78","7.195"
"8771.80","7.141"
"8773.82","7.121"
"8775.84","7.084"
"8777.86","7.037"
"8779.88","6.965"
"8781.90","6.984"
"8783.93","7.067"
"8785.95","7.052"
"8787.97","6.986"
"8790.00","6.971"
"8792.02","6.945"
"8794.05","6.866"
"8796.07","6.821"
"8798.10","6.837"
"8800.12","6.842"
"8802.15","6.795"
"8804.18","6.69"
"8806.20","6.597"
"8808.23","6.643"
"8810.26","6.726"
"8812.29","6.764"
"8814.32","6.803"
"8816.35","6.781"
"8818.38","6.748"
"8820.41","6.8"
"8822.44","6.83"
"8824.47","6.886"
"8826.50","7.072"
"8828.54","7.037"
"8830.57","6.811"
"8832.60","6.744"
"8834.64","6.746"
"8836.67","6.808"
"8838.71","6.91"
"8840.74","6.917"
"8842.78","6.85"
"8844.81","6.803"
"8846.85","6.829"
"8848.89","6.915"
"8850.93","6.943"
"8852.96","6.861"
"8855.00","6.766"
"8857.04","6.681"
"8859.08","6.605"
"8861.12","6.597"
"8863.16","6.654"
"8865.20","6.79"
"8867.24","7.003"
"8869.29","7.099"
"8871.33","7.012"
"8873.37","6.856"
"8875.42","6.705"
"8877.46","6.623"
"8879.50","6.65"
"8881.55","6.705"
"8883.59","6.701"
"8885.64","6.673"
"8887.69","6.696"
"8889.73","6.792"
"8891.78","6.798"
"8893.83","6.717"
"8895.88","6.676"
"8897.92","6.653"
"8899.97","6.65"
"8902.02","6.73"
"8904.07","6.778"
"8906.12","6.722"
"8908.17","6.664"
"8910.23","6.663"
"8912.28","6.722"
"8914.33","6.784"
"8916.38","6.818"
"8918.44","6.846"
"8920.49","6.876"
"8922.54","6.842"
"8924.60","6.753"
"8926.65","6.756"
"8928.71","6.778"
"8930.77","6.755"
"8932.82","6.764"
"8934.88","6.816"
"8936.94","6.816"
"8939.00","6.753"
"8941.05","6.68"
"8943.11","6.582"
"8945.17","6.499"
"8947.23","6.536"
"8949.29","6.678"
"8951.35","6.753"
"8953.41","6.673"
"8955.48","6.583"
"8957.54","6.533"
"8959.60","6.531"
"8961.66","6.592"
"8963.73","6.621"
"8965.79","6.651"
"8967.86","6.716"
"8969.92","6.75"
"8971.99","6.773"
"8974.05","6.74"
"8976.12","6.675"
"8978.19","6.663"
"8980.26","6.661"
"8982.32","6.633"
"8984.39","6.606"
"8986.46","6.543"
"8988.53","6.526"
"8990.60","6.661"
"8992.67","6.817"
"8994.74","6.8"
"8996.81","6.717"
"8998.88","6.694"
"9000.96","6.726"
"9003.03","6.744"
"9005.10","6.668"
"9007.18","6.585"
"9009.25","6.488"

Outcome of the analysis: 0.01 mag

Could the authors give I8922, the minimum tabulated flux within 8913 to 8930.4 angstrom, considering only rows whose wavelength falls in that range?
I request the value 6.753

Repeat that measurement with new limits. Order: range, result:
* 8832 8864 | 6.597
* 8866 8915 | 6.623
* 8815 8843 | 6.744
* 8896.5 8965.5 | 6.499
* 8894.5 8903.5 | 6.65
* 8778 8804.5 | 6.69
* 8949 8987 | 6.531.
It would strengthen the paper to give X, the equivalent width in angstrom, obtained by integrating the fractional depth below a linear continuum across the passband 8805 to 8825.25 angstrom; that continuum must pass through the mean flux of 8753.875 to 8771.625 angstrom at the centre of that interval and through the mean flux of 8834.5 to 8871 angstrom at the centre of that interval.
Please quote 0.50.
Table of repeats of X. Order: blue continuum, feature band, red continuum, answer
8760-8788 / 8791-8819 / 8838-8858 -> 0.9 angstrom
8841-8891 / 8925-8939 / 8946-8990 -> -0.2 angstrom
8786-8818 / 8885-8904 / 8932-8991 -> 0.0 angstrom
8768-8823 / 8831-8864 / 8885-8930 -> 0.2 angstrom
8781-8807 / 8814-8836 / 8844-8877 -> 0.0 angstrom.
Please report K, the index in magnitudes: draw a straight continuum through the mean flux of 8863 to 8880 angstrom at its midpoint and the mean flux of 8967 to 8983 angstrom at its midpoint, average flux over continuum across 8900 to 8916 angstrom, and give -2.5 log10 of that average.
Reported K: 0.01 mag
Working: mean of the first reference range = 6.84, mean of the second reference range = 6.71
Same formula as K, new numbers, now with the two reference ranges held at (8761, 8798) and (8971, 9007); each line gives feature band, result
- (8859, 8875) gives 0.009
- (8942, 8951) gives 0.027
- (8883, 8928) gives 0.013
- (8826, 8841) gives 0.012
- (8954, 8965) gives 0.025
